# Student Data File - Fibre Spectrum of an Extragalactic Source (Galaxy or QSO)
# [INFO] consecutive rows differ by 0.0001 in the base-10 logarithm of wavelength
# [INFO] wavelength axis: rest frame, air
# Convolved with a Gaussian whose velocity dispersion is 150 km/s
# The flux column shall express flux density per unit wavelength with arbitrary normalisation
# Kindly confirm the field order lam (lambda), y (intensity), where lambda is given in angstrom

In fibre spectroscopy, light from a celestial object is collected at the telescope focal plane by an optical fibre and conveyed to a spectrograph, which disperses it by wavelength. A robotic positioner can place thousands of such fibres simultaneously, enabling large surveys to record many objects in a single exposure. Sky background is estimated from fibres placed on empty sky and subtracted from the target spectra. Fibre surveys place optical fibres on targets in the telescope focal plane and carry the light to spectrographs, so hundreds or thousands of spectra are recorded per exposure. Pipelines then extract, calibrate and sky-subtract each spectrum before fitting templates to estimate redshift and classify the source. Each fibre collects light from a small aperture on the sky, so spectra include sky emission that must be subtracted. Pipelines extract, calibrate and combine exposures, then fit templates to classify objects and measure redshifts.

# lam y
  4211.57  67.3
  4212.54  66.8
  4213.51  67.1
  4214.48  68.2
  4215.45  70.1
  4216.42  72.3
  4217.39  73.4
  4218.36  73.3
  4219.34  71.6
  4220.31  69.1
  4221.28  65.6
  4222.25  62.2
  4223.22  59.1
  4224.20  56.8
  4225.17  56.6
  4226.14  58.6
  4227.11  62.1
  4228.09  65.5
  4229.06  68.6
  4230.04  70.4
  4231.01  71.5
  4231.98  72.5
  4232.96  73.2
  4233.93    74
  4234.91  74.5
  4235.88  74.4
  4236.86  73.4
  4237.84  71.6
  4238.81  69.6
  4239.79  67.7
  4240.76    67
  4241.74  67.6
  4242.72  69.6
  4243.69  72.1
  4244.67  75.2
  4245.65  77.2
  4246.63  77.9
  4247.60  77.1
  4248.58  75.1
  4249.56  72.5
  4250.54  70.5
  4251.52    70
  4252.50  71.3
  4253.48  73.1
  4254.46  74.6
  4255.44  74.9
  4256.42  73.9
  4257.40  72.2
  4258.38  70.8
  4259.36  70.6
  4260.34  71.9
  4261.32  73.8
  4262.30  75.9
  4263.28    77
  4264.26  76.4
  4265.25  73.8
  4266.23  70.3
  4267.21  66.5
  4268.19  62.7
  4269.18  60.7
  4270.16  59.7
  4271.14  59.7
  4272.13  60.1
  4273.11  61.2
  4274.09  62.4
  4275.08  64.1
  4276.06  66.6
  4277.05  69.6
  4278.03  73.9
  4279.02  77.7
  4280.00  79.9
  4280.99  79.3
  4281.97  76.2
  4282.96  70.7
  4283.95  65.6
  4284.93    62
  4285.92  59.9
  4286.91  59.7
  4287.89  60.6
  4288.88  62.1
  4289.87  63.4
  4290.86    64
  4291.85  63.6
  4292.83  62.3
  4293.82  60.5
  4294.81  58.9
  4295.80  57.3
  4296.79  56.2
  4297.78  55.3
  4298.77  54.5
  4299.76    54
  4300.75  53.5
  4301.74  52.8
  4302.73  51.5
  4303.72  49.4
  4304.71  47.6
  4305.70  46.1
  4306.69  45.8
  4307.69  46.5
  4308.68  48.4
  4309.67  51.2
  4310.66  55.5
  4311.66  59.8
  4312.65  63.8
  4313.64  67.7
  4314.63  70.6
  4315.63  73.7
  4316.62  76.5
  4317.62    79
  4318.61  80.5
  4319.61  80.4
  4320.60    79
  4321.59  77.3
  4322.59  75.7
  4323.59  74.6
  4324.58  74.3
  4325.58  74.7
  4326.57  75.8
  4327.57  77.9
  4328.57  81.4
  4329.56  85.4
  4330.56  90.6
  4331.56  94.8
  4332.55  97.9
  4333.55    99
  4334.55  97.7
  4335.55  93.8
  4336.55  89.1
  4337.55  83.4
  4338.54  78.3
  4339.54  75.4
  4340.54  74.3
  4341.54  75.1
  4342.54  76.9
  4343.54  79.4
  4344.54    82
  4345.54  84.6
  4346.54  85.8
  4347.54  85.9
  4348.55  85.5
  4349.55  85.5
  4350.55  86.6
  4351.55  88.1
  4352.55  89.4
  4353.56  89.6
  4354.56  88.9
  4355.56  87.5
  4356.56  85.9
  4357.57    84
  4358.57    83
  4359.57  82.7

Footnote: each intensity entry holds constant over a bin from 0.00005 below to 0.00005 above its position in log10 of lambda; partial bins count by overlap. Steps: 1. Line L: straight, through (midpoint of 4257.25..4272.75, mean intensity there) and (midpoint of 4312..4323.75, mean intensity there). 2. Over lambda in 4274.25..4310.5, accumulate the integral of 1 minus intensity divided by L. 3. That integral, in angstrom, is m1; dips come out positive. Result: 5.8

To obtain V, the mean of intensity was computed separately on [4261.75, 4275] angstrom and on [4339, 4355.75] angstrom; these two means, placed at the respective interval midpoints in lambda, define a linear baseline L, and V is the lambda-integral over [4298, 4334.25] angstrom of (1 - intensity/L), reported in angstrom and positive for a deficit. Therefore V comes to 4.0 angstrom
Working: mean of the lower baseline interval 66.6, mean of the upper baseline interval 83.5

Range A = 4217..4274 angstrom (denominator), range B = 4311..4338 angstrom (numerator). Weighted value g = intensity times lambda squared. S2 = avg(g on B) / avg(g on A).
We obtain 1.20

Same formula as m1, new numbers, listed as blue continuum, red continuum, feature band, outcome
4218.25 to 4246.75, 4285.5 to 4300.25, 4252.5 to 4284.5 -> -3.5 angstrom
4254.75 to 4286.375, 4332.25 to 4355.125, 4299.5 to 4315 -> 4.7 angstrom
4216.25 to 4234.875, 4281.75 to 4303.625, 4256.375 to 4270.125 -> -1.7 angstrom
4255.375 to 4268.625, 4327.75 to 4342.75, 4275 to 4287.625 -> 1.0 angstrom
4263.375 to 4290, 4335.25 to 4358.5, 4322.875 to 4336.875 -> -1.1 angstrom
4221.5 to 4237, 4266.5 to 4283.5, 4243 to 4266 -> -2.2 angstrom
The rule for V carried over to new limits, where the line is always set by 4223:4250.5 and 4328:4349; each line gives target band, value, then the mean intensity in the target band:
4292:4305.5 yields 4.15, 55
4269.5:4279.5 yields 1.36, 65.4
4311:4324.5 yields 1.44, 73.5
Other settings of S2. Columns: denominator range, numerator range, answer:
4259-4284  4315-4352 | 1.22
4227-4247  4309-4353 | 1.17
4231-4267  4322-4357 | 1.21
